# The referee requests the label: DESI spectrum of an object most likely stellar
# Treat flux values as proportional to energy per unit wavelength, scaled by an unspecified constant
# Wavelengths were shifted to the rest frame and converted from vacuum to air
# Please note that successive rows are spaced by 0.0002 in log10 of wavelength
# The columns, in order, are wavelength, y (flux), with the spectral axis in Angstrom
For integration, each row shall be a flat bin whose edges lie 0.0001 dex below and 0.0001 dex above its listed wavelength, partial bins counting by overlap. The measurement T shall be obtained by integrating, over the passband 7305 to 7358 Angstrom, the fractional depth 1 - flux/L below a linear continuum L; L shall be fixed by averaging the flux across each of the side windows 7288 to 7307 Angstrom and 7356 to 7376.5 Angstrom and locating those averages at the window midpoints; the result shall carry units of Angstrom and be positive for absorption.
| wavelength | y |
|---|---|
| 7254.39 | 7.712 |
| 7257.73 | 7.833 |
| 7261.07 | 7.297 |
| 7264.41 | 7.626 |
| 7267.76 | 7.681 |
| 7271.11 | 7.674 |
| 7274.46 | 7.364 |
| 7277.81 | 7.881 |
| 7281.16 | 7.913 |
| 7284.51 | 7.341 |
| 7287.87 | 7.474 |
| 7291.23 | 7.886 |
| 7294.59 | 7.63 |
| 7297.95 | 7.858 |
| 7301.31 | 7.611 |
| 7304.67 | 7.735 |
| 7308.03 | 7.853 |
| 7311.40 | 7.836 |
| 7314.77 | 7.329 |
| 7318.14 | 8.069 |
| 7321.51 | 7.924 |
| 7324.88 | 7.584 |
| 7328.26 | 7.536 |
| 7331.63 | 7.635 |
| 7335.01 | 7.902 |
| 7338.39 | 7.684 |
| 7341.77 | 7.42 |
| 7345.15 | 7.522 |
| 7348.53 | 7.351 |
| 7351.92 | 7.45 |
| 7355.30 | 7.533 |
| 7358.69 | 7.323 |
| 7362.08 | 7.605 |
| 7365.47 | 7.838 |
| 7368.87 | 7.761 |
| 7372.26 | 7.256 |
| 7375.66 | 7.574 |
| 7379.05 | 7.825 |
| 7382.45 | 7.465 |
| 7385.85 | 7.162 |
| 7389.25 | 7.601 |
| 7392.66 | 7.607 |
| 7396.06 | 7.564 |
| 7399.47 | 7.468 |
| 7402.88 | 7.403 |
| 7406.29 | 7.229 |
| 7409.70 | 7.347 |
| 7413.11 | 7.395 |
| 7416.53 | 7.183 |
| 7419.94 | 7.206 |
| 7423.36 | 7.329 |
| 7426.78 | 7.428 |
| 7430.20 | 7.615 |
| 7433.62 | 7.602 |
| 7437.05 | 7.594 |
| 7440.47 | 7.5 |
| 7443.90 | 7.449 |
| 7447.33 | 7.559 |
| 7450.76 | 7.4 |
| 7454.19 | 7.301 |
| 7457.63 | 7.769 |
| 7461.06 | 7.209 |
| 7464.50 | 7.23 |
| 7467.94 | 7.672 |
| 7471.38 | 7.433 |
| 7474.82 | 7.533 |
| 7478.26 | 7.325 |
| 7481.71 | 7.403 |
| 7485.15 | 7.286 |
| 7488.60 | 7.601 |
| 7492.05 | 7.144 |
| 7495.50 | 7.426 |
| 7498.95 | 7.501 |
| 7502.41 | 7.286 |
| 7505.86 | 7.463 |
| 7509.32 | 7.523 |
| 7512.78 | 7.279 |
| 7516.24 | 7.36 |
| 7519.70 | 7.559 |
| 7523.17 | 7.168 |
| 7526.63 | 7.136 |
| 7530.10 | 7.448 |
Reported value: 0.0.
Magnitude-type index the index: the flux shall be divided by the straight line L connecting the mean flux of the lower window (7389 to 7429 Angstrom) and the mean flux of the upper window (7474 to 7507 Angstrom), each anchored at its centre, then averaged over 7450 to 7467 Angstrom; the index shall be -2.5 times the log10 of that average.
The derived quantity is 0.00 mag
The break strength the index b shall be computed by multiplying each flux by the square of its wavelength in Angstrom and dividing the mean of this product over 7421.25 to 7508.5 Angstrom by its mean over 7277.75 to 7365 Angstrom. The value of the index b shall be 1.01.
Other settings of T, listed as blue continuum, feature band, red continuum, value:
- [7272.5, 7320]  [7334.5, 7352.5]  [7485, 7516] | 0.2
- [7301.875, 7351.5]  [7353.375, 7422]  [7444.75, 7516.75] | 0.9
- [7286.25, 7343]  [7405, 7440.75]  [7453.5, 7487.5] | 0.5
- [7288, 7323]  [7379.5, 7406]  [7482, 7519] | 0.4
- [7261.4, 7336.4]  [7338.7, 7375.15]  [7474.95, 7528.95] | 0.4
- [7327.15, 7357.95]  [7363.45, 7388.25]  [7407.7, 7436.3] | -0.2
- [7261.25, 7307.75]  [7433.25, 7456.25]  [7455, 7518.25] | -0.1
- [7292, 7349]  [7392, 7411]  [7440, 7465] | 0.3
